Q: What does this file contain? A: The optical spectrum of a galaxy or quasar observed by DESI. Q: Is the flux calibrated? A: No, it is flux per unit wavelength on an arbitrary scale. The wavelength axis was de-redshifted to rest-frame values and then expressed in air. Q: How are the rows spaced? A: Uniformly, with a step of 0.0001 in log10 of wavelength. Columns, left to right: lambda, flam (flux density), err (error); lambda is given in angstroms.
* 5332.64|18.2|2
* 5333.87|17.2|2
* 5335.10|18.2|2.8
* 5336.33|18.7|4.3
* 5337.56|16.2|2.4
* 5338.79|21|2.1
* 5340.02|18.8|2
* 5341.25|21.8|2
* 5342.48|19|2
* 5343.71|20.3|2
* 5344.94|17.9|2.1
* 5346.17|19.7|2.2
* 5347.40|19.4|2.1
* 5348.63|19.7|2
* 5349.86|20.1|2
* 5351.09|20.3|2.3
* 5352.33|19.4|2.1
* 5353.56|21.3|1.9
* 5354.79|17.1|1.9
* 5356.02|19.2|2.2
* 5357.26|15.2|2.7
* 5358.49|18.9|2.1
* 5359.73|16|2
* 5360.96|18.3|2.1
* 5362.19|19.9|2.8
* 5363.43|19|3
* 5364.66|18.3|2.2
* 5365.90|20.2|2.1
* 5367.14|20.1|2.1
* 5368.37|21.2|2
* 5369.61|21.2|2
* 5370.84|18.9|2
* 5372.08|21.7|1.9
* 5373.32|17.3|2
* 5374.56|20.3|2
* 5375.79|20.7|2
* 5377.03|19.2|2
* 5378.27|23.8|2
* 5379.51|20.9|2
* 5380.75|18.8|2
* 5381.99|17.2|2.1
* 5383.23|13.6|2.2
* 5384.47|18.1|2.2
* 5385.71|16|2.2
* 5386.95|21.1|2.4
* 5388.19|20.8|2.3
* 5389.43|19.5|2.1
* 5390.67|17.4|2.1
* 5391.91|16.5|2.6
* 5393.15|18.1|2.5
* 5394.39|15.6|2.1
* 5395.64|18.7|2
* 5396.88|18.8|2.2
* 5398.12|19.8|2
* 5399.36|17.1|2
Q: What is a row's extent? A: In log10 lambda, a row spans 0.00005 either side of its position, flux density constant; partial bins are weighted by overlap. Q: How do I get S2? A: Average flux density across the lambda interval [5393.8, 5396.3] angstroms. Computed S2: 17.2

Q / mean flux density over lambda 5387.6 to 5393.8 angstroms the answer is 18.5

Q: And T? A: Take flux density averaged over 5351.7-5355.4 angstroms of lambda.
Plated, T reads 19.3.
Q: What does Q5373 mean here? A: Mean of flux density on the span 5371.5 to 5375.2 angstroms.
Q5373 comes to 19.8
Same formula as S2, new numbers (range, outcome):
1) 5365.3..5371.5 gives 20.3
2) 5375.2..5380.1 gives 21.1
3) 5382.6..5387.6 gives 17.2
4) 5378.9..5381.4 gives 19.8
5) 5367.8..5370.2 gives 21.2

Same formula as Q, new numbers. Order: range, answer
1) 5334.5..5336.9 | 18.4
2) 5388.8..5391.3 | 18.5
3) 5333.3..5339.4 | 18.3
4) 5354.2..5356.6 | 18.2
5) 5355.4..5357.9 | 17.2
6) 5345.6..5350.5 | 19.8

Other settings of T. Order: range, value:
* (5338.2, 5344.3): 20.2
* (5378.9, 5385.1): 17.7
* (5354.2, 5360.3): 17.3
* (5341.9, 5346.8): 19.2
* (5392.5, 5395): 16.9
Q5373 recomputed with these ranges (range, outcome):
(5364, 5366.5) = 19.2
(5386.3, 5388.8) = 20.9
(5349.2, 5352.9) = 19.9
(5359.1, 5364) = 18.3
